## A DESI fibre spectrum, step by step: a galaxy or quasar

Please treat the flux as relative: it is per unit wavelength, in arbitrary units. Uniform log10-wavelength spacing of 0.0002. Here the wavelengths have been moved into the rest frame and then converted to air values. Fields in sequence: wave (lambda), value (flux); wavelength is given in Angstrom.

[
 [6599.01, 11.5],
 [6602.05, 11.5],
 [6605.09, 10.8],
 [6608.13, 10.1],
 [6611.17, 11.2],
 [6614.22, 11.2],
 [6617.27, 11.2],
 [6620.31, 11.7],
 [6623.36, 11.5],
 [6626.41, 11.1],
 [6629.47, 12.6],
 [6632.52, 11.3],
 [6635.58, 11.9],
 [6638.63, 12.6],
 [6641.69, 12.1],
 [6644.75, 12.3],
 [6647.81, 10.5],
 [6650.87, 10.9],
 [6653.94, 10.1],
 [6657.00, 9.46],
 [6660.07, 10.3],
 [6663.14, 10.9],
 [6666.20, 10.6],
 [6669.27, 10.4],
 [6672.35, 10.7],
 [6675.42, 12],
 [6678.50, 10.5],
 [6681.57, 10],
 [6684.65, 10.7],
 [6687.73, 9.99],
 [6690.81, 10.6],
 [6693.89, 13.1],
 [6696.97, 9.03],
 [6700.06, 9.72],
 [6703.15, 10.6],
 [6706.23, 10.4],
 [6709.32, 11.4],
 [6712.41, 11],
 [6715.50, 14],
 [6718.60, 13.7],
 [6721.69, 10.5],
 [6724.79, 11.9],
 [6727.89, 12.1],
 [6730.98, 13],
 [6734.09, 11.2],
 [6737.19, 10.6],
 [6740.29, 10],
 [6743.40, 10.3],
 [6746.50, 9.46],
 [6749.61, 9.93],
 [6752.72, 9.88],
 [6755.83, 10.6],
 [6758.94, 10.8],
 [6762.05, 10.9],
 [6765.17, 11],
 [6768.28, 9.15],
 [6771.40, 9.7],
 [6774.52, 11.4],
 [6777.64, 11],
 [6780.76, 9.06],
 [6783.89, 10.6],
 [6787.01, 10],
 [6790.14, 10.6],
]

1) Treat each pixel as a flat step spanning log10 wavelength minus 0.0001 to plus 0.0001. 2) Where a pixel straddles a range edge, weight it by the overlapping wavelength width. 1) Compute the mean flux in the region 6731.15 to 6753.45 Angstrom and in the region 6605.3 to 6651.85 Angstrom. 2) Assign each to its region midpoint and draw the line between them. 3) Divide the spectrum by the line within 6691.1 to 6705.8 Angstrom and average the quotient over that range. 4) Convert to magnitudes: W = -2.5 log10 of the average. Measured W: 0.02 mag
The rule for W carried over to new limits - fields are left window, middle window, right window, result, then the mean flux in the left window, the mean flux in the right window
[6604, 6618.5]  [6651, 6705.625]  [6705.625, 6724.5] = 0.10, 10.9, 11.9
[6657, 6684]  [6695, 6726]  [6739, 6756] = -0.10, 10.6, 9.98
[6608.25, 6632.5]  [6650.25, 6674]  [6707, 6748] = 0.10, 11.4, 11.5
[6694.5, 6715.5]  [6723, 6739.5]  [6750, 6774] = -0.11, 10.8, 10.3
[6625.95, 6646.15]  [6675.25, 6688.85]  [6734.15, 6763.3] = 0.08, 12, 10.3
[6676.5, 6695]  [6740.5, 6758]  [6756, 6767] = 0.08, 10.8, 10.8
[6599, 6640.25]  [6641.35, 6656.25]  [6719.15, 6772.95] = 0.03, 11.4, 10.7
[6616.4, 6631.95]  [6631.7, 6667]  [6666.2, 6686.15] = 0.01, 11.6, 10.7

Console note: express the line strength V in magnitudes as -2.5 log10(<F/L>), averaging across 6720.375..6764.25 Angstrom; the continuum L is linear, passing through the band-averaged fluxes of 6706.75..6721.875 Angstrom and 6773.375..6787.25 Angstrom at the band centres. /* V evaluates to 0.06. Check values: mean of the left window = 12.1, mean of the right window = 10.4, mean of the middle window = 10.8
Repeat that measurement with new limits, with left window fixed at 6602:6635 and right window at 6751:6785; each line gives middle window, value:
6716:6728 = -0.15 mag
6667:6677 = 0.00 mag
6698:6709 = 0.05 mag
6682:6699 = 0.02 mag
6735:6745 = 0.02 mag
